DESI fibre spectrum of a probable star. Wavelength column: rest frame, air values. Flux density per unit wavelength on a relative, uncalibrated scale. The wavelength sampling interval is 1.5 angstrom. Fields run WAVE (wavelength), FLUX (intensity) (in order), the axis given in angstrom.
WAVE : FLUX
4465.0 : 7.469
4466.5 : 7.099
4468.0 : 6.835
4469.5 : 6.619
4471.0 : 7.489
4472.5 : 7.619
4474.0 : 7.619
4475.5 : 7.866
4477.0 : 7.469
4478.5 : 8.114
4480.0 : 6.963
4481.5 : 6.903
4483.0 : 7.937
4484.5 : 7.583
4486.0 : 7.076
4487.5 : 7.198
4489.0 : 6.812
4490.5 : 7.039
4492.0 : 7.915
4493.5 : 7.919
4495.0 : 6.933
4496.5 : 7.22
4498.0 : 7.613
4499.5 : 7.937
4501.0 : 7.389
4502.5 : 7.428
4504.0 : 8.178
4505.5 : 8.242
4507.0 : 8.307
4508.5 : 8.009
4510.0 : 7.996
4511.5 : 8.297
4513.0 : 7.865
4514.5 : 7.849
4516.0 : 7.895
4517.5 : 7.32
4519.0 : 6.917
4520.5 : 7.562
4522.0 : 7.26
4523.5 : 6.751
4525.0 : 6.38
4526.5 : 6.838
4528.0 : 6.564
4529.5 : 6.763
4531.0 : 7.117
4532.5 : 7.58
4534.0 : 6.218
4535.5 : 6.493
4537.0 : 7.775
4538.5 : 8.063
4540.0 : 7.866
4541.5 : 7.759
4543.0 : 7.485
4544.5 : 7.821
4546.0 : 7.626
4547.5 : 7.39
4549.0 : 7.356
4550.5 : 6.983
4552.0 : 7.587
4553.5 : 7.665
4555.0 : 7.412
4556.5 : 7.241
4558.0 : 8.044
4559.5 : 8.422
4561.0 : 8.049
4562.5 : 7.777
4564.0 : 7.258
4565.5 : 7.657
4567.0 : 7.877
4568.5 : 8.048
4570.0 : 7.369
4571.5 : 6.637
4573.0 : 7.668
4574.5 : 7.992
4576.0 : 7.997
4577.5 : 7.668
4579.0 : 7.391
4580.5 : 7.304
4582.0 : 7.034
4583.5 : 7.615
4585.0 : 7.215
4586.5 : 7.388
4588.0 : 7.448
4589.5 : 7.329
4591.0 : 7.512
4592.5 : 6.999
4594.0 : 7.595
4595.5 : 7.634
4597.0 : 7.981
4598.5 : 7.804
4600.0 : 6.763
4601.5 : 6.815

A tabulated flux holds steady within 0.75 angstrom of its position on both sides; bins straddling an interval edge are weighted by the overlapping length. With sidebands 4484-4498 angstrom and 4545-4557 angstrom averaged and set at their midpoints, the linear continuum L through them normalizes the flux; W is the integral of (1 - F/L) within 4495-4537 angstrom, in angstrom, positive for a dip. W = -0.28 angstrom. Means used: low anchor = 7.31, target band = 7.41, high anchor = 7.42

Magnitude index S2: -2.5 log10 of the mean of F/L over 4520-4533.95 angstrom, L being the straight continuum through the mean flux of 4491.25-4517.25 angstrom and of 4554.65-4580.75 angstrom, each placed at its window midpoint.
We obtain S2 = 0.123 mag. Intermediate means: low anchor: 7.81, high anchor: 7.67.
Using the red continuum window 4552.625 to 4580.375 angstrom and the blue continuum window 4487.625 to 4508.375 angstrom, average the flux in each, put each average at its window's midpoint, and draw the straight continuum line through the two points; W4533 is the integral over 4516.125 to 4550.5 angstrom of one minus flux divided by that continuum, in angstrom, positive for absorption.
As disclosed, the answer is 1.8 angstrom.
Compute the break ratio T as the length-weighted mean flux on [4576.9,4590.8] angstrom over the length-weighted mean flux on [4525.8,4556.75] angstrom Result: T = 1.01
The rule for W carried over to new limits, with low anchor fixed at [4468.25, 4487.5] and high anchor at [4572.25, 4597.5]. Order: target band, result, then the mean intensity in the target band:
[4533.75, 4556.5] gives 0.06 angstrom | 7.45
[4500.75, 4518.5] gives -1.09 angstrom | 7.9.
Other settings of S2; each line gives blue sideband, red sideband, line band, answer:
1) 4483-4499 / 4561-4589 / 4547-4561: -0.015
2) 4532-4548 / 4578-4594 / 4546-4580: -0.030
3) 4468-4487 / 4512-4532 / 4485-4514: -0.052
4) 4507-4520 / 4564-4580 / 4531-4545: 0.042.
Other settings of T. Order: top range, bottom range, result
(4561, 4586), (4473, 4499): 1.02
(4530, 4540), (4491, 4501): 0.96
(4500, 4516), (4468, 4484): 1.07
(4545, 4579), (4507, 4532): 1.03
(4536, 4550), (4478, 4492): 1.05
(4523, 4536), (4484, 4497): 0.93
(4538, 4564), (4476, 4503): 1.03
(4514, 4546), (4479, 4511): 0.96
